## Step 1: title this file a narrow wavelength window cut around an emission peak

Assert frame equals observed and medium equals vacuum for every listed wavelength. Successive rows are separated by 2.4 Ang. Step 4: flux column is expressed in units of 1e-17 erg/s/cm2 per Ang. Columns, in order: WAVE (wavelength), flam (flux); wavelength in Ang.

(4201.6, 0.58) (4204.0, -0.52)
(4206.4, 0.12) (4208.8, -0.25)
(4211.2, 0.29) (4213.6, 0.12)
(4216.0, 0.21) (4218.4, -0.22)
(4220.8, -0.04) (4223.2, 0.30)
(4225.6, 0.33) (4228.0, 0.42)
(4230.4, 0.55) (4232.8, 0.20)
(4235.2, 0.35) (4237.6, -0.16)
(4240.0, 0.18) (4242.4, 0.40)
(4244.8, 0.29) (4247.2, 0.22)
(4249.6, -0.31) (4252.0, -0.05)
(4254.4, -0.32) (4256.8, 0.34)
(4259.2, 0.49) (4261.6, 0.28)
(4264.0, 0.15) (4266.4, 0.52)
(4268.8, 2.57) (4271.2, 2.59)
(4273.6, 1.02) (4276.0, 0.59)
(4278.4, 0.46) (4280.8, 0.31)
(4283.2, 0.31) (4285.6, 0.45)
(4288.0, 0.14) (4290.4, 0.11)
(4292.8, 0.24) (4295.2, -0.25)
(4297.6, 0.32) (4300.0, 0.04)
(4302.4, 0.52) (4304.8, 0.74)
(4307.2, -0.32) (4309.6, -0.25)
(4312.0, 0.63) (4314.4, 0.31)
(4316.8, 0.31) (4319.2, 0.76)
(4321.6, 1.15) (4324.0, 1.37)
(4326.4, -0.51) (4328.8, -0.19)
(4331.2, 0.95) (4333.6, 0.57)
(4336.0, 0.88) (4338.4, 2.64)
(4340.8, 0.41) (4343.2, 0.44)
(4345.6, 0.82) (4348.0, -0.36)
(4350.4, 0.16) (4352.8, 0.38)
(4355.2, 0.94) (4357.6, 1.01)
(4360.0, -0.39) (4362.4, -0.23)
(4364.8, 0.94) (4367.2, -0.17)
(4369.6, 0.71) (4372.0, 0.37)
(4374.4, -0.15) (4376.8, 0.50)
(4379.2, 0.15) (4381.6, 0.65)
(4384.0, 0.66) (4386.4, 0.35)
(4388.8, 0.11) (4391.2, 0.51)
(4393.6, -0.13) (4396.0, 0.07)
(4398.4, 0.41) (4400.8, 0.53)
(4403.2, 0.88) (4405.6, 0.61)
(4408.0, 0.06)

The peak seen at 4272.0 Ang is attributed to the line [O II] 3727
